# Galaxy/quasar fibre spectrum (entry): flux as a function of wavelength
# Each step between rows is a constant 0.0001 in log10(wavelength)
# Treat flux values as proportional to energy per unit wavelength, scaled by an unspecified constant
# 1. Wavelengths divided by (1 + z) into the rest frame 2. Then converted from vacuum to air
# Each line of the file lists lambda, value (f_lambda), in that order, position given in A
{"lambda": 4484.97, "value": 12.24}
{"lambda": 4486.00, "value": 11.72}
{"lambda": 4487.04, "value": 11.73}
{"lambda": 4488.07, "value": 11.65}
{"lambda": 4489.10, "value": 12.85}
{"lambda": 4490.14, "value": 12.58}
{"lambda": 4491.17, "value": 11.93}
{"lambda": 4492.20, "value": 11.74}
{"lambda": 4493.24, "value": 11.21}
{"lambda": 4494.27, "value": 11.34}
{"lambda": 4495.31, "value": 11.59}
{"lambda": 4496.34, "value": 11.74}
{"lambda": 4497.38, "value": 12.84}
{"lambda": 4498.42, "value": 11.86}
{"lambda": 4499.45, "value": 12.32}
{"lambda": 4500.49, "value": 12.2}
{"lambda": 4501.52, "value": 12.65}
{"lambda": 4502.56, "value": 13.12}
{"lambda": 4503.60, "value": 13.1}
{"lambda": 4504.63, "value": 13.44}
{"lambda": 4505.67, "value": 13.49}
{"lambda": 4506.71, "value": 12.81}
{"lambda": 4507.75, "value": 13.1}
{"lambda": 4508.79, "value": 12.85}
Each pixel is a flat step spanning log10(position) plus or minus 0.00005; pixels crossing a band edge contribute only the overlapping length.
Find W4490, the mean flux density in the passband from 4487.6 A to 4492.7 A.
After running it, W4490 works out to 12.2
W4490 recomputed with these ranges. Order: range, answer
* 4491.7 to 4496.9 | 11.5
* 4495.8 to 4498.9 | 12.1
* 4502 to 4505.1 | 13.2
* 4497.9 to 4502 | 12.3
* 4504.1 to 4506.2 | 13.5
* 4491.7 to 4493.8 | 11.5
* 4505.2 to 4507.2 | 13.1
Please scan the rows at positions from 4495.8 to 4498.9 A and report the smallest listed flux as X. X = 11.74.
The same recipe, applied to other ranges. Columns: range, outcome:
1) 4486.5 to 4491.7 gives 11.65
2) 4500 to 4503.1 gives 12.2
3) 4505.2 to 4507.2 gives 12.81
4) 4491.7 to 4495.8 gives 11.21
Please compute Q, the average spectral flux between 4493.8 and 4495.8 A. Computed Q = 11.4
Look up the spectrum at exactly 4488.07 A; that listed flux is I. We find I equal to 11.65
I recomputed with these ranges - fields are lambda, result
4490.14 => 12.58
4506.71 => 12.81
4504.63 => 13.44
